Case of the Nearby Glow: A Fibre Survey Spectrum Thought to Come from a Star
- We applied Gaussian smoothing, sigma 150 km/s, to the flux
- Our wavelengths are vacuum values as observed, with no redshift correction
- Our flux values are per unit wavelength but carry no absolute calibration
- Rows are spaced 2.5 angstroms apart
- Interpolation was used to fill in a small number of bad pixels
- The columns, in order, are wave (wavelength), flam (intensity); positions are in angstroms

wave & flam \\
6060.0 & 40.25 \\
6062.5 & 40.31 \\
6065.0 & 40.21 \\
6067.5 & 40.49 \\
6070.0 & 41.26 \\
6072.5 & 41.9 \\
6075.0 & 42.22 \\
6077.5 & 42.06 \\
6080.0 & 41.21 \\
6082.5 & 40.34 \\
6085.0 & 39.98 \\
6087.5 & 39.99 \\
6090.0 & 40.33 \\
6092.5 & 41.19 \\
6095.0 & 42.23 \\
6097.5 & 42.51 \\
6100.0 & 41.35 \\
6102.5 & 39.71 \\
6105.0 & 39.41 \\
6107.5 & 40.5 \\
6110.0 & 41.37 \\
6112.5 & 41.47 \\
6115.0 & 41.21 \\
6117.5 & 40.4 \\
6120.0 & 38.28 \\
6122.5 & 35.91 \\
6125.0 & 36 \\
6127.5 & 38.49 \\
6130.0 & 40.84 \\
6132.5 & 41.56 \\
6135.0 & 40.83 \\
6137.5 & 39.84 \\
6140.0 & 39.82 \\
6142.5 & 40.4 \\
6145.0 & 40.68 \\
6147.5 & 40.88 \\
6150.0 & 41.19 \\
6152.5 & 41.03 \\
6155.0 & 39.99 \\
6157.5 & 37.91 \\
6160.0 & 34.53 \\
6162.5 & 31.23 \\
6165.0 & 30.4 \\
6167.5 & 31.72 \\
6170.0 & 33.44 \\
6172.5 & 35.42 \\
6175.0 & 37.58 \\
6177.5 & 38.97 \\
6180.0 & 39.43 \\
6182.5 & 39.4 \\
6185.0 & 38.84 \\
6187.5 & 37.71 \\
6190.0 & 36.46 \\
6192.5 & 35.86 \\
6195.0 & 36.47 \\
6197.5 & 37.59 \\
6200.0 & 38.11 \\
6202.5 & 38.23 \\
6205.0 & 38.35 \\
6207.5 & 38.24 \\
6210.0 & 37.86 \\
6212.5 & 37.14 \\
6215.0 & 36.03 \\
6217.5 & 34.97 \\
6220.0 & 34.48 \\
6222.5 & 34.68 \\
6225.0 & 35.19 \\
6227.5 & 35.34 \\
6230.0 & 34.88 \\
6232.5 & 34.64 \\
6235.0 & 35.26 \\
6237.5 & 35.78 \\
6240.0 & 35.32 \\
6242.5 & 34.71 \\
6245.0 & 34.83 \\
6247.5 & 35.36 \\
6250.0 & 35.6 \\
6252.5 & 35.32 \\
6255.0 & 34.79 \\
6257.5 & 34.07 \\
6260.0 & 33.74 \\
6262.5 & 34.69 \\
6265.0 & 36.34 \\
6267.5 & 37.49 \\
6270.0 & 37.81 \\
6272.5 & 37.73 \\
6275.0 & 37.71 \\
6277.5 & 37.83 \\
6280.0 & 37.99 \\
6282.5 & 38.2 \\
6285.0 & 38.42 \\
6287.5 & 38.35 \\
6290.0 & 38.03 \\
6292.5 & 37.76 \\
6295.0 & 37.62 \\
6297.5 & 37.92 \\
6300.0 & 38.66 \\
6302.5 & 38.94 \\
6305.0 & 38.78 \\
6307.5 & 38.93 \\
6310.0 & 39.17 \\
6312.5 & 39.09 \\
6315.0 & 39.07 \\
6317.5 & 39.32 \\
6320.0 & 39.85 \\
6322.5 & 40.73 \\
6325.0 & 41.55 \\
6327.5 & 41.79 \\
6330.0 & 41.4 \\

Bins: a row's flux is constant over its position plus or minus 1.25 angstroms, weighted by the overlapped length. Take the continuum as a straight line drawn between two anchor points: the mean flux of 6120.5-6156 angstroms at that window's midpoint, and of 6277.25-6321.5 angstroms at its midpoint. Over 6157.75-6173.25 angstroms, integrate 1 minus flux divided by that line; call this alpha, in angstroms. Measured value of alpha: 2.6 angstroms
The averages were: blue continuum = 39.8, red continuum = 38.6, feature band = 33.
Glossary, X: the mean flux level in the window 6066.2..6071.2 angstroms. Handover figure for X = 40.9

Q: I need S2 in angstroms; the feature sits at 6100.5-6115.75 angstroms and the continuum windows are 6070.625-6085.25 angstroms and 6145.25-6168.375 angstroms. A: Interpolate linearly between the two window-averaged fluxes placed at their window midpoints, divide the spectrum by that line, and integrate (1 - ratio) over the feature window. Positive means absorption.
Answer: -0.4 angstroms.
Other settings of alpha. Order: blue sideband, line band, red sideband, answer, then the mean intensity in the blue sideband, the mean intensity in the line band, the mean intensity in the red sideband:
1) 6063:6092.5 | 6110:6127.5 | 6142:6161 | 0.5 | 40.9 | 39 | 39.6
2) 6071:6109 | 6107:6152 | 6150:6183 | -1.6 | 41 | 40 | 36.4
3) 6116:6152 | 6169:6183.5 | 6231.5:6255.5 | 0.2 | 39.7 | 37.4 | 35.2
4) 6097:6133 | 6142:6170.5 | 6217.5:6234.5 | 0.8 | 39.8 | 37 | 34.9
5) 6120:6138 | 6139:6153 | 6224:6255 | -0.8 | 39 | 40.7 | 35.2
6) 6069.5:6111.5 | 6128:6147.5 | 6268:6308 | -0.1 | 41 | 40.5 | 38.1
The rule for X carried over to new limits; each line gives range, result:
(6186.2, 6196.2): 36.6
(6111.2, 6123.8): 39.4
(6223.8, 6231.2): 35.1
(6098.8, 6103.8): 40.5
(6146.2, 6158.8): 40.2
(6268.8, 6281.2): 37.8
